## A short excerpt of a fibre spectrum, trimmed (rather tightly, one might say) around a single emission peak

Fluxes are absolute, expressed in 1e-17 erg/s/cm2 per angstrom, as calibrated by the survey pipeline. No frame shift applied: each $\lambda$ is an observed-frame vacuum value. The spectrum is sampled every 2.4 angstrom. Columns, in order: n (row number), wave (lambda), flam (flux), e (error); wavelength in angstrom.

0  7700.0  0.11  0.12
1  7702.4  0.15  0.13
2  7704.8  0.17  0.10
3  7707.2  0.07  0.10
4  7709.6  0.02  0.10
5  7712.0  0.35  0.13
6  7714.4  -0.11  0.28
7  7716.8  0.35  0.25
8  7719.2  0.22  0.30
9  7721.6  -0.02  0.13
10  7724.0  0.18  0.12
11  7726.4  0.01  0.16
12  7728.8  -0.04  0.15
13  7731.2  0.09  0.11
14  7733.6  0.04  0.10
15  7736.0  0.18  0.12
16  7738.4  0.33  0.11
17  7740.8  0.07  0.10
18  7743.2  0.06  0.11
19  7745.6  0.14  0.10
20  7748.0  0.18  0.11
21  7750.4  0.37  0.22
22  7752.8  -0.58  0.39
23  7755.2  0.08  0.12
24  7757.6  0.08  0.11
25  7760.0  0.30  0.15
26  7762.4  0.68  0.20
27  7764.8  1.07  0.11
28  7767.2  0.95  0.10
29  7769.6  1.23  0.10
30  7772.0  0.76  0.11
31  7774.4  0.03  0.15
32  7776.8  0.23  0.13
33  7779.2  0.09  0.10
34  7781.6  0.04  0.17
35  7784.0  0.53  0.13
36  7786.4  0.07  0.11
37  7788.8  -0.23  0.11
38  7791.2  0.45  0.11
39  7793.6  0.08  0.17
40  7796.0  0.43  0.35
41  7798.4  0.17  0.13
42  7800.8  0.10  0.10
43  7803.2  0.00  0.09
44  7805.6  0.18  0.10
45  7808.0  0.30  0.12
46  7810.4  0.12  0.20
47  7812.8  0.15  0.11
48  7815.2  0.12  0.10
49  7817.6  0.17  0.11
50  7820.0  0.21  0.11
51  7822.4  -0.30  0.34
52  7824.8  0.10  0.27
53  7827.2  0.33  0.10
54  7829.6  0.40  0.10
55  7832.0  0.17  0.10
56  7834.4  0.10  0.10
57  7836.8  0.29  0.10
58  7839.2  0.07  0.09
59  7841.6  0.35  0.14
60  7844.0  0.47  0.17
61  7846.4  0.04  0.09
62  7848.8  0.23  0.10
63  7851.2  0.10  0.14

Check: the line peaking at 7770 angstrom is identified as [O II]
